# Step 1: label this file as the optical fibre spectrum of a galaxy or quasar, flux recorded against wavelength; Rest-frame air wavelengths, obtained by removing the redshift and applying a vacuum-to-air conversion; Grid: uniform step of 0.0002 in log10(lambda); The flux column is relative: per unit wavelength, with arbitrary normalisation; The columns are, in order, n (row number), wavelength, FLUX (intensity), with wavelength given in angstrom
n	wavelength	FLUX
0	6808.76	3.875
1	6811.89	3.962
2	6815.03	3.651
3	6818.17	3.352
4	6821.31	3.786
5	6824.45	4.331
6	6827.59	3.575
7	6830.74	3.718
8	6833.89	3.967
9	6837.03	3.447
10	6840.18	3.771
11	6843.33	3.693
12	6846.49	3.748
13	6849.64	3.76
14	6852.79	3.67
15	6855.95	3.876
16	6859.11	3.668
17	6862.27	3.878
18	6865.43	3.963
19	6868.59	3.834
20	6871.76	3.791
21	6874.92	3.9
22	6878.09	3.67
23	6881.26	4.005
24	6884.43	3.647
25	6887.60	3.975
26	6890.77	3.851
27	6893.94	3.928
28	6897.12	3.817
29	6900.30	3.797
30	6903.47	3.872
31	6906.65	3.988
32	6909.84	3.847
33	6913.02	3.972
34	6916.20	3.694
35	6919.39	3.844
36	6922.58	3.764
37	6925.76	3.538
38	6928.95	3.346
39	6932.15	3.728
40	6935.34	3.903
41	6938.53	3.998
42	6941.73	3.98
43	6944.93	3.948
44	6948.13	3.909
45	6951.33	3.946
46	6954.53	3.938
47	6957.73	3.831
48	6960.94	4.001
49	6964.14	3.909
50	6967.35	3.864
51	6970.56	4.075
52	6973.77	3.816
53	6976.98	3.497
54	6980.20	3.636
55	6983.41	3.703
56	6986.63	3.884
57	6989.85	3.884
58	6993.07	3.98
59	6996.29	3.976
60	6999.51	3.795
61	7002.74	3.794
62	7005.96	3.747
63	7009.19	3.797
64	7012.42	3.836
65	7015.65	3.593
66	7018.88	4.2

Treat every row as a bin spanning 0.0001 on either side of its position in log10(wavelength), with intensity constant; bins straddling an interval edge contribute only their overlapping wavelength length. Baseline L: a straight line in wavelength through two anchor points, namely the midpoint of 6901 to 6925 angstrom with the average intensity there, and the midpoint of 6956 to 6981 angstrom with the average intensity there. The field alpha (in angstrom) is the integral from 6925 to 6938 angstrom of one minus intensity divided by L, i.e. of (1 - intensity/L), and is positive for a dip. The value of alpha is 0.6 angstrom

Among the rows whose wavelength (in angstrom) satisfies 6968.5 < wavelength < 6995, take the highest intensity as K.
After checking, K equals 4.075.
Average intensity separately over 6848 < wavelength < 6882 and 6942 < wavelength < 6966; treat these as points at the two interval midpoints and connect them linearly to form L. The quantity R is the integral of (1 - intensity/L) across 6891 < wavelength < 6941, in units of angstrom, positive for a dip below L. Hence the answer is 0.9 angstrom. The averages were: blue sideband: 3.81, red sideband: 3.93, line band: 3.81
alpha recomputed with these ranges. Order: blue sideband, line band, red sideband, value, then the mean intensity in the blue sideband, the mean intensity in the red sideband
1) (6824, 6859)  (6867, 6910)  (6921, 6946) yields -1.0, 3.76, 3.77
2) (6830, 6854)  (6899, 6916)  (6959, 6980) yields -0.4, 3.72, 3.84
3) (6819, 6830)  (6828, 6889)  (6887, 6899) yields 1.3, 3.85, 3.88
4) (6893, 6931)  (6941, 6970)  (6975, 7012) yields -1.1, 3.78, 3.79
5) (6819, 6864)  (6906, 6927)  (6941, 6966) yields 0.4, 3.77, 3.93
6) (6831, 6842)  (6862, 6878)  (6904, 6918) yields -0.3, 3.73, 3.87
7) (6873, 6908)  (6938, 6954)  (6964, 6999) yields -0.5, 3.86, 3.83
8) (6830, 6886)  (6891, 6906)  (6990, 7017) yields -0.3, 3.78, 3.82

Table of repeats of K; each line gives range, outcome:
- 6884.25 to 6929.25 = 3.988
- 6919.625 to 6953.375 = 3.998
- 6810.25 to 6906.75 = 4.331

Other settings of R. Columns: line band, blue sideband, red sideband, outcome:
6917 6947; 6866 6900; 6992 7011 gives 0.5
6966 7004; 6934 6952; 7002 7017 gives 0.0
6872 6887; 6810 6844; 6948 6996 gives -0.1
